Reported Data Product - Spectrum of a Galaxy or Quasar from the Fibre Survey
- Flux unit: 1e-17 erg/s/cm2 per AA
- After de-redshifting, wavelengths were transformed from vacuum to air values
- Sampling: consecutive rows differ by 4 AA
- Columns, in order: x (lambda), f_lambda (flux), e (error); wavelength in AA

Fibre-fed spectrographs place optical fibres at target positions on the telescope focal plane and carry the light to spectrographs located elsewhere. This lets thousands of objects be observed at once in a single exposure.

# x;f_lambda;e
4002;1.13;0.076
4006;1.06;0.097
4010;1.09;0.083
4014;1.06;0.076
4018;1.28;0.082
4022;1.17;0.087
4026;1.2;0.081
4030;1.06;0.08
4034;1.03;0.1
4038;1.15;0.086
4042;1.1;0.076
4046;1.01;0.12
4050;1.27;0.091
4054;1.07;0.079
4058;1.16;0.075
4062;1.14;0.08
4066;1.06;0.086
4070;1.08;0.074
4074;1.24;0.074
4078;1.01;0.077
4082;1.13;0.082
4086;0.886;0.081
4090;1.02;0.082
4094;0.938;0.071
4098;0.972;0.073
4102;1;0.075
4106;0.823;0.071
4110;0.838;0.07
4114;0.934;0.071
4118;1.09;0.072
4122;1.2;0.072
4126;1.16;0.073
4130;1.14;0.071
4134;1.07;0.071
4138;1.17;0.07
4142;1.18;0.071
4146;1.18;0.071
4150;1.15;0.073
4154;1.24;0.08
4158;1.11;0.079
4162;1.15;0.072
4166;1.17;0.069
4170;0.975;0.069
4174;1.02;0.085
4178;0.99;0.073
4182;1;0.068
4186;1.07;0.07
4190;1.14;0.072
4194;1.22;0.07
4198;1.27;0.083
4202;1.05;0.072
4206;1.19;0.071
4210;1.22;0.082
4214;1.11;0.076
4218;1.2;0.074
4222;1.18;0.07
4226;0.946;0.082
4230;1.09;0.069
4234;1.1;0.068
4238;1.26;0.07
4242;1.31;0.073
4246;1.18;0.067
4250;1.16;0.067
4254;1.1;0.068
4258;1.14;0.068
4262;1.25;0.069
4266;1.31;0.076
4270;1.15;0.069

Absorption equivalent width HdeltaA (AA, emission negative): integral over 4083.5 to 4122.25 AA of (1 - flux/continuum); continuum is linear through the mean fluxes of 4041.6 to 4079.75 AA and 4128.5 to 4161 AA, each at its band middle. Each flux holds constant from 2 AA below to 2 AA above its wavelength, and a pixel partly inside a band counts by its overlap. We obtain 5.93 AA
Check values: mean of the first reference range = 1.12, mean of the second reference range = 1.16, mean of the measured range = 0.962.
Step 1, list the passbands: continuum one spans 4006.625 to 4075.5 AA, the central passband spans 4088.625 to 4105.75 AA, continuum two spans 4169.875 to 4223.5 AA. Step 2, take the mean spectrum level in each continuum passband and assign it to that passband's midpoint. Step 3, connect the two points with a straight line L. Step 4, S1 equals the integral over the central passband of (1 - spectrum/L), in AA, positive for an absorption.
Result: 2.4 AA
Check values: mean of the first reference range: 1.13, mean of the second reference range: 1.12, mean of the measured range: 0.965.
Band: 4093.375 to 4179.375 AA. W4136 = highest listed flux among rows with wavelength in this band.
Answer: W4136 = 1.24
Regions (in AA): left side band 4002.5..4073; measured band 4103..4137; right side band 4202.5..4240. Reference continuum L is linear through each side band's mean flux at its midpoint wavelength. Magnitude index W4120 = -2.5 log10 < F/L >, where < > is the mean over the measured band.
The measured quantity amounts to 0.09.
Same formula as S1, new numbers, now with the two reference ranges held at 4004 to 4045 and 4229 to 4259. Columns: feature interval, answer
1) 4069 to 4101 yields 2.8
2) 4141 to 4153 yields -0.3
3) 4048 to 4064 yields -0.5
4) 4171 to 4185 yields 1.8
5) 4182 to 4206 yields 0.4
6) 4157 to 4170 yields 0.4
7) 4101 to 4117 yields 3.3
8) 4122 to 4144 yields -0.1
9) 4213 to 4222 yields 0.0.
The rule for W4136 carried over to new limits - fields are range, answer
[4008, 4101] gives 1.28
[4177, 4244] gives 1.31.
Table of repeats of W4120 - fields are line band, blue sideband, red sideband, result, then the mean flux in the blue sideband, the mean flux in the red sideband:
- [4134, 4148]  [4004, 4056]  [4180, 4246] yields -0.023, 1.12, 1.15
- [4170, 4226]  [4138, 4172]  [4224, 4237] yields -0.018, 1.15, 1.06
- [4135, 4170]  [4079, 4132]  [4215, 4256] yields -0.092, 1.01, 1.15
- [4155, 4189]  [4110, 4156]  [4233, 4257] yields 0.076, 1.12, 1.19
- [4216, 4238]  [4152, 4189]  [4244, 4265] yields 0.025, 1.08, 1.17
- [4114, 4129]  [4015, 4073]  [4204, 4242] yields 0.017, 1.13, 1.15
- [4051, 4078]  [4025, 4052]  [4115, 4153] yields 0.001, 1.11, 1.15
